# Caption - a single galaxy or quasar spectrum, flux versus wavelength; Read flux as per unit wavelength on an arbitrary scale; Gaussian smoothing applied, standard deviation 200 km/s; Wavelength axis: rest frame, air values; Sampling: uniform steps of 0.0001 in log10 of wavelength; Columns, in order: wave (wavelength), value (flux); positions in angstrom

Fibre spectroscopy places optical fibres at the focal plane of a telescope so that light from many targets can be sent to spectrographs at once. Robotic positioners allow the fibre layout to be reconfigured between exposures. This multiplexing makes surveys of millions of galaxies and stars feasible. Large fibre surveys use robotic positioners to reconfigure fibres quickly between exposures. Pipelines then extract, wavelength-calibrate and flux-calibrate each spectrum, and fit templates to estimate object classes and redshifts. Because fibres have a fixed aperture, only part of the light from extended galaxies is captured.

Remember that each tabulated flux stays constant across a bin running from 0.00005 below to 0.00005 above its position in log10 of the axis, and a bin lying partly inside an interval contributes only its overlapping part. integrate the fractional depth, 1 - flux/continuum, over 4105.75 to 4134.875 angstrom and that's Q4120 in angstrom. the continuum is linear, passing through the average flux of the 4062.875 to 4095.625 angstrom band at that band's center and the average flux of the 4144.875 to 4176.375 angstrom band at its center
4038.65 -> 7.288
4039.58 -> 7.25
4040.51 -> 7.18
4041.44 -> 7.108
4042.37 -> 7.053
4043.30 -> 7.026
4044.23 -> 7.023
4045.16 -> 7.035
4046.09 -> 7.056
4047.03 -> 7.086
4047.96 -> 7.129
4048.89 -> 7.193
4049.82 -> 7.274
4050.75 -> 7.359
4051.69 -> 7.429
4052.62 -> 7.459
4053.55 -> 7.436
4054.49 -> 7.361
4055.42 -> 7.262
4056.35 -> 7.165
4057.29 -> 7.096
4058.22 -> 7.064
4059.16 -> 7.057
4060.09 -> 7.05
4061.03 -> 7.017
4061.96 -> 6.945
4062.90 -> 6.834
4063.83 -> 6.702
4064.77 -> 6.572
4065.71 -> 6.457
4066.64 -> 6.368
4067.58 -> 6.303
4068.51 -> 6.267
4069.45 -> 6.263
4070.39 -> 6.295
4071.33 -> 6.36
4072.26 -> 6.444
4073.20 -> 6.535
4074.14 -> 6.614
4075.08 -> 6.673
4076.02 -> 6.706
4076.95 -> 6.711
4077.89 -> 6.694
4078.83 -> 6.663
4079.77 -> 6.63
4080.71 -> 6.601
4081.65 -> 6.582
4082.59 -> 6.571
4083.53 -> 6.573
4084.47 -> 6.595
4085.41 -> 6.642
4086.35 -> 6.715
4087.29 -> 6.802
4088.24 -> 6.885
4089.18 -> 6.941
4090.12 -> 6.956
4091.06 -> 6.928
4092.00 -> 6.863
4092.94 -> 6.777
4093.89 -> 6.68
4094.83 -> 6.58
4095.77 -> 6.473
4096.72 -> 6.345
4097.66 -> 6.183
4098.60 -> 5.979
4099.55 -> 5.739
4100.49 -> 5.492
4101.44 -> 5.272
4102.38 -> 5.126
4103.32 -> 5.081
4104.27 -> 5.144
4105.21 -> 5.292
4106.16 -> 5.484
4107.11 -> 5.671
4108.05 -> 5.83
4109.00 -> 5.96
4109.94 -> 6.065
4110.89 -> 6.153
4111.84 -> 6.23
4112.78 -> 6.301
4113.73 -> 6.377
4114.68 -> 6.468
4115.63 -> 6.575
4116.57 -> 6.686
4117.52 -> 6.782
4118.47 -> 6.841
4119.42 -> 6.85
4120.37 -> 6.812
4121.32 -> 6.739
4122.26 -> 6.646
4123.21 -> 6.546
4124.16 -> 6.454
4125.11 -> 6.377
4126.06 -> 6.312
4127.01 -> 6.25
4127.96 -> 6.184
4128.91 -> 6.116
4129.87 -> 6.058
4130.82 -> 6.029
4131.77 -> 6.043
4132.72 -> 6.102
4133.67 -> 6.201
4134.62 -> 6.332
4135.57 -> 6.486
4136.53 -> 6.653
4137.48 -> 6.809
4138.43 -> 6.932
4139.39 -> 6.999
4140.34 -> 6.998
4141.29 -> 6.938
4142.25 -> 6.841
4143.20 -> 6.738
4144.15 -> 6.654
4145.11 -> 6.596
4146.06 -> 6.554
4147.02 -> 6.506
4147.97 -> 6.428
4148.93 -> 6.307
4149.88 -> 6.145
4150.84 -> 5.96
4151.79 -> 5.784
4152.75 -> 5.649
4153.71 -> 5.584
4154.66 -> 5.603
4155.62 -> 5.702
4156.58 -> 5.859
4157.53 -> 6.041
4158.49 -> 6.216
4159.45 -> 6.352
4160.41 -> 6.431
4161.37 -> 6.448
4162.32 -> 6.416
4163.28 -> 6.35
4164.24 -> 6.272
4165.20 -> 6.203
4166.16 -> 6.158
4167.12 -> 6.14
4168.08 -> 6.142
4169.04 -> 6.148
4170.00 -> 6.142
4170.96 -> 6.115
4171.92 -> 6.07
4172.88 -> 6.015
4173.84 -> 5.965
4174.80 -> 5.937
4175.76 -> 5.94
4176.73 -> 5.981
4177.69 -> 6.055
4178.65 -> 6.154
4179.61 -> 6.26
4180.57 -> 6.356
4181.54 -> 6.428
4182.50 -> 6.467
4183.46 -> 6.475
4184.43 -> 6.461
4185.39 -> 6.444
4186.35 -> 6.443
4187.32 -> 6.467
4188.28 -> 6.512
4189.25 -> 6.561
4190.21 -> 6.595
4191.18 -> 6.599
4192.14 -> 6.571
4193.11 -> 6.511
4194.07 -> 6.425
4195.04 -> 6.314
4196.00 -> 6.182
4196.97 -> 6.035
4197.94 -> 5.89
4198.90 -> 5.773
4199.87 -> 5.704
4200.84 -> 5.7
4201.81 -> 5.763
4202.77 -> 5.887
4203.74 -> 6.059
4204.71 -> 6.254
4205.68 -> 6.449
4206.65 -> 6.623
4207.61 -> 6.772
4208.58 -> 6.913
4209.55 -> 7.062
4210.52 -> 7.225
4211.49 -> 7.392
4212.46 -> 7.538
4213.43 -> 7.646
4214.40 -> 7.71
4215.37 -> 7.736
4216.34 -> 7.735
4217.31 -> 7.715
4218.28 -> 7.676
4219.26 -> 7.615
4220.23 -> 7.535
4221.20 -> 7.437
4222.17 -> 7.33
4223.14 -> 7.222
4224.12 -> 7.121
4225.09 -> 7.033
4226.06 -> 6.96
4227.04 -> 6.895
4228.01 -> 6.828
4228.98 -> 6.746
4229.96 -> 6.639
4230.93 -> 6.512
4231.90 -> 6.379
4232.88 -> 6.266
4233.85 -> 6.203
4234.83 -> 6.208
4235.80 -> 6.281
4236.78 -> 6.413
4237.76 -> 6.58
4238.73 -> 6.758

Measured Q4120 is 0.3 angstrom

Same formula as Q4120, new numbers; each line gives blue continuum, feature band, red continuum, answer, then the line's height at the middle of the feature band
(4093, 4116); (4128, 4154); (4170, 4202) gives -1.4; 6.07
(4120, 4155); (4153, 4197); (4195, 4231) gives 2.6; 6.62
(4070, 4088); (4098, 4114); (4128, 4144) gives 2.1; 6.56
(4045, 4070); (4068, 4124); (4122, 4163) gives 2.6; 6.68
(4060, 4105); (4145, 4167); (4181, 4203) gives 0.6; 6.33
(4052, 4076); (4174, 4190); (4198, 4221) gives 1.3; 6.86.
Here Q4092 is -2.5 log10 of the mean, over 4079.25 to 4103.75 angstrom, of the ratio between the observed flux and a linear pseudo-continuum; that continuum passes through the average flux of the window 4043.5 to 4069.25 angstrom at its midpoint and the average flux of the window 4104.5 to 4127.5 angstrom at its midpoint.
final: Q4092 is 0.035 mag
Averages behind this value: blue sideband 6.99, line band 6.39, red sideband 6.31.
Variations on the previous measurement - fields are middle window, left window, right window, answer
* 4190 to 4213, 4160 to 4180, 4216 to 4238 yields 0.03 mag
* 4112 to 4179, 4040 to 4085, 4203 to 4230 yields 0.11 mag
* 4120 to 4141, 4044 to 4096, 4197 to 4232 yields 0.06 mag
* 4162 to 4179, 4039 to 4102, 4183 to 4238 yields 0.10 mag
